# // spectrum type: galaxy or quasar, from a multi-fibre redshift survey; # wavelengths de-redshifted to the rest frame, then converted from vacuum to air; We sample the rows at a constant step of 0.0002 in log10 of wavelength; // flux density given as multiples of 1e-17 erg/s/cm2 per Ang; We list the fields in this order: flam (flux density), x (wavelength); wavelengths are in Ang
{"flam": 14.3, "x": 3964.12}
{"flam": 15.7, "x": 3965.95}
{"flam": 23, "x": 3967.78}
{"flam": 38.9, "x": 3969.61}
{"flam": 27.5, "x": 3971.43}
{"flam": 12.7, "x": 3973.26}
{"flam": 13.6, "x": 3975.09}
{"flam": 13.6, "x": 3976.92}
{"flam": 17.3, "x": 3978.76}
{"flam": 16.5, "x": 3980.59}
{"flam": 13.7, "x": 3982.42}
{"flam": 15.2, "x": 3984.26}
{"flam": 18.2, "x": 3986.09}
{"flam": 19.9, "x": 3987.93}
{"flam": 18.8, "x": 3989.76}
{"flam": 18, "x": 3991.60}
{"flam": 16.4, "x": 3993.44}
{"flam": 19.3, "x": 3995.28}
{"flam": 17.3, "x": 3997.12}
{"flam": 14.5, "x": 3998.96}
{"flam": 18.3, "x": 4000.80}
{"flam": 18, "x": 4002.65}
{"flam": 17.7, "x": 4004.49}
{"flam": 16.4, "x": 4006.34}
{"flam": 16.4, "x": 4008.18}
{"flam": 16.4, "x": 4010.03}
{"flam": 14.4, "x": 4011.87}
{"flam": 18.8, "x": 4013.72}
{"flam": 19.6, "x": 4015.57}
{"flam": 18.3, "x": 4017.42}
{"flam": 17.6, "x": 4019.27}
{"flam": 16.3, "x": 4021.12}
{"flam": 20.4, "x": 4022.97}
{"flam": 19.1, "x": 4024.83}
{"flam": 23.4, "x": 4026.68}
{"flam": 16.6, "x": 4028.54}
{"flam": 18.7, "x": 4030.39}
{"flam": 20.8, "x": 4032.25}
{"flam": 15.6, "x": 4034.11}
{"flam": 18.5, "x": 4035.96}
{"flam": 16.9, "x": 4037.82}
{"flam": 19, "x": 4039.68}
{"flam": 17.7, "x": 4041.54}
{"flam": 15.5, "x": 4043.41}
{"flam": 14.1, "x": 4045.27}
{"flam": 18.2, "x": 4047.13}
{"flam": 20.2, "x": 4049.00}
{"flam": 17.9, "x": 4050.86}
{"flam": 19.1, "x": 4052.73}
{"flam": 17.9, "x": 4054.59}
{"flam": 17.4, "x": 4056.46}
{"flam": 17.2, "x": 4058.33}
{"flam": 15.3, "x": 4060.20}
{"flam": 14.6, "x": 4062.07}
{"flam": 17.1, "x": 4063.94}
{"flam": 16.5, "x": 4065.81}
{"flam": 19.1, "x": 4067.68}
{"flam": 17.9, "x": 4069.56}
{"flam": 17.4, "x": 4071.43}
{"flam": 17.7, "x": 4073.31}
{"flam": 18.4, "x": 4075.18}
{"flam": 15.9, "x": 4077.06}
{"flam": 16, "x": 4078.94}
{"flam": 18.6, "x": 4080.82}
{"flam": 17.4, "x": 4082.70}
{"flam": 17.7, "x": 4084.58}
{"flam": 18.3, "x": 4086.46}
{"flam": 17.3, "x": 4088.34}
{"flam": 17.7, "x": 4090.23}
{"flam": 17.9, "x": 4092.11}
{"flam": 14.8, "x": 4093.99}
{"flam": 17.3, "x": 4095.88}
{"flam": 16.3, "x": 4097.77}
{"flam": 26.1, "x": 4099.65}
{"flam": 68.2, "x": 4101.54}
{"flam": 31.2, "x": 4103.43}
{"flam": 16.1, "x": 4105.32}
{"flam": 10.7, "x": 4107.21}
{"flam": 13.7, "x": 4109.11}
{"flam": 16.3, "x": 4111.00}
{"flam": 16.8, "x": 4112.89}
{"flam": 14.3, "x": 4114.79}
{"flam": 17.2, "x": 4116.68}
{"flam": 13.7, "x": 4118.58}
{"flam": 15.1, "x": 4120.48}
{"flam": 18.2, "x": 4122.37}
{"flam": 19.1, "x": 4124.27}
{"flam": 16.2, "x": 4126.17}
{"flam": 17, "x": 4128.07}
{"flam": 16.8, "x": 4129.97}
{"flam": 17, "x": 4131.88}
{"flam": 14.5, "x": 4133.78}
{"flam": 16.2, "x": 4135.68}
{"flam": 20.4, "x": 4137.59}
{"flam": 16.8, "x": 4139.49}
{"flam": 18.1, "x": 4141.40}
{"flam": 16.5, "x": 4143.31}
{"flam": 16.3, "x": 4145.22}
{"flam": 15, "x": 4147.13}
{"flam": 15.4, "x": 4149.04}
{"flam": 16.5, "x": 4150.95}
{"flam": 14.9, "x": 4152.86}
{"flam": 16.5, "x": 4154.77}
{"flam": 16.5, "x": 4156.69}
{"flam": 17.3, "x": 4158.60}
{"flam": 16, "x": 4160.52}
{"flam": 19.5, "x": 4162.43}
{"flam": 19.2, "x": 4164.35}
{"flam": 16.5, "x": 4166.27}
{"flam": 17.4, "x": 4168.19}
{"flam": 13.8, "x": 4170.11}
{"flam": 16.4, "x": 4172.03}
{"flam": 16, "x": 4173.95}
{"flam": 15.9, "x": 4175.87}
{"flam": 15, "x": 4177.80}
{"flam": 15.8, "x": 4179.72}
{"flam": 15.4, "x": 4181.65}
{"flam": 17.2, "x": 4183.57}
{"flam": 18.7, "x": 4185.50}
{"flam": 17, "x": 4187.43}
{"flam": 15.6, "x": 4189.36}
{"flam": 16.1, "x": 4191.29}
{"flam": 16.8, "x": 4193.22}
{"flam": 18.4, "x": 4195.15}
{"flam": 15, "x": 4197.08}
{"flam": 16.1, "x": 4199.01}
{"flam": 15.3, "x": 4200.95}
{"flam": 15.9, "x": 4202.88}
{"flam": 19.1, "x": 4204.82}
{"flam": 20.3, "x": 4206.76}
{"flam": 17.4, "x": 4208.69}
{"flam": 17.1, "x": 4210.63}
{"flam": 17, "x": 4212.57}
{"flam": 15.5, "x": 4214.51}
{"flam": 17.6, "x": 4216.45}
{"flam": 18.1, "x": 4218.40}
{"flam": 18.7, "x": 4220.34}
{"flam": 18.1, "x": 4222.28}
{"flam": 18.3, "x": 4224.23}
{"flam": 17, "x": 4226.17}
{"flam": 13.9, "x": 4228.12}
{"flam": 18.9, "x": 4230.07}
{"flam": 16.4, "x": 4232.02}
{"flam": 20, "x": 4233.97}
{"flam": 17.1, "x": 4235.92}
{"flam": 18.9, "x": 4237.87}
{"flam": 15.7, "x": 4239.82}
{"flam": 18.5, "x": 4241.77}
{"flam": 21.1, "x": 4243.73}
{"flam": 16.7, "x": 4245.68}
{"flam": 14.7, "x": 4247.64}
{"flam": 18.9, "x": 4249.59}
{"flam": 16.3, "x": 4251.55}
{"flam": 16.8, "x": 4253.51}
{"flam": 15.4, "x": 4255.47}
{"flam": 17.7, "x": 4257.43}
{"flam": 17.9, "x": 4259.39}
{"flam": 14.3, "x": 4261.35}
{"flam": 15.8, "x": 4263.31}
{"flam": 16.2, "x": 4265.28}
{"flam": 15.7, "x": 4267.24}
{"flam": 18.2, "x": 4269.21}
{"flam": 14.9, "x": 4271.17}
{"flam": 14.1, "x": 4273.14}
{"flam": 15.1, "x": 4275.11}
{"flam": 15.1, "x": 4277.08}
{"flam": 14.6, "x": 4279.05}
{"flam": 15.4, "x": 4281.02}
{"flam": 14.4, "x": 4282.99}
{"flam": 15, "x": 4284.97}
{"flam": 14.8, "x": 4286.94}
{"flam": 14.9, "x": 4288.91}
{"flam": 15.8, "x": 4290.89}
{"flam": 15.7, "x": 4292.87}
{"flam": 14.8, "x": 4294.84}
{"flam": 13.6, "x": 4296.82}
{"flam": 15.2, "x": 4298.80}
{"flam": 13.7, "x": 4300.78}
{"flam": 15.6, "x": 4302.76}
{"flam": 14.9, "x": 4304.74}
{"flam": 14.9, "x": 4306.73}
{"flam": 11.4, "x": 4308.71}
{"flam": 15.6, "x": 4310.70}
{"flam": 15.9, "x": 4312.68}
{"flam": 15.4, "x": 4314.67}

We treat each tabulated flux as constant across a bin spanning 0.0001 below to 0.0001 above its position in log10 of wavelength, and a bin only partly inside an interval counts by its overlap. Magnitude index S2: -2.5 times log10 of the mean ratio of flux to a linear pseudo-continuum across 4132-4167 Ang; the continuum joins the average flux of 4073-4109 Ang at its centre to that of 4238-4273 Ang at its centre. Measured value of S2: 0.15 mag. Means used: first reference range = 20.6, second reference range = 16.7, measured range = 16.8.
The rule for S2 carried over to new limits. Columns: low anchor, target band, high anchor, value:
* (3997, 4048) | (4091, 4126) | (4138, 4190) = -0.18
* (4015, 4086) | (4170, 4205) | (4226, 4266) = 0.06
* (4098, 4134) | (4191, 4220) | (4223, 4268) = 0.05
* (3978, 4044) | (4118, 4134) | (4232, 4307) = 0.02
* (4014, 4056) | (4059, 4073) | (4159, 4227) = 0.07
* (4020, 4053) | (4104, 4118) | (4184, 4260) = 0.16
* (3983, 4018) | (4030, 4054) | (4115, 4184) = -0.04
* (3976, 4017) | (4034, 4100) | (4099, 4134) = 0.08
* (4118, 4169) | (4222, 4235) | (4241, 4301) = -0.08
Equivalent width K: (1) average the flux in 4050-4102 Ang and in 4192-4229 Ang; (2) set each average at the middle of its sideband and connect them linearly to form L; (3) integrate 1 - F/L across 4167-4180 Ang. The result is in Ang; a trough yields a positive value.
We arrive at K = 1.4 Ang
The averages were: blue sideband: 19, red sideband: 17.1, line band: 15.8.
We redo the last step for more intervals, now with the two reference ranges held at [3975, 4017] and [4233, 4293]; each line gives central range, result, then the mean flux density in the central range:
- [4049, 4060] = -0.7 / 17.9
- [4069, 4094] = -1.0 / 17.4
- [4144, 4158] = 0.6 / 15.9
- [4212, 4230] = -0.9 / 17.2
